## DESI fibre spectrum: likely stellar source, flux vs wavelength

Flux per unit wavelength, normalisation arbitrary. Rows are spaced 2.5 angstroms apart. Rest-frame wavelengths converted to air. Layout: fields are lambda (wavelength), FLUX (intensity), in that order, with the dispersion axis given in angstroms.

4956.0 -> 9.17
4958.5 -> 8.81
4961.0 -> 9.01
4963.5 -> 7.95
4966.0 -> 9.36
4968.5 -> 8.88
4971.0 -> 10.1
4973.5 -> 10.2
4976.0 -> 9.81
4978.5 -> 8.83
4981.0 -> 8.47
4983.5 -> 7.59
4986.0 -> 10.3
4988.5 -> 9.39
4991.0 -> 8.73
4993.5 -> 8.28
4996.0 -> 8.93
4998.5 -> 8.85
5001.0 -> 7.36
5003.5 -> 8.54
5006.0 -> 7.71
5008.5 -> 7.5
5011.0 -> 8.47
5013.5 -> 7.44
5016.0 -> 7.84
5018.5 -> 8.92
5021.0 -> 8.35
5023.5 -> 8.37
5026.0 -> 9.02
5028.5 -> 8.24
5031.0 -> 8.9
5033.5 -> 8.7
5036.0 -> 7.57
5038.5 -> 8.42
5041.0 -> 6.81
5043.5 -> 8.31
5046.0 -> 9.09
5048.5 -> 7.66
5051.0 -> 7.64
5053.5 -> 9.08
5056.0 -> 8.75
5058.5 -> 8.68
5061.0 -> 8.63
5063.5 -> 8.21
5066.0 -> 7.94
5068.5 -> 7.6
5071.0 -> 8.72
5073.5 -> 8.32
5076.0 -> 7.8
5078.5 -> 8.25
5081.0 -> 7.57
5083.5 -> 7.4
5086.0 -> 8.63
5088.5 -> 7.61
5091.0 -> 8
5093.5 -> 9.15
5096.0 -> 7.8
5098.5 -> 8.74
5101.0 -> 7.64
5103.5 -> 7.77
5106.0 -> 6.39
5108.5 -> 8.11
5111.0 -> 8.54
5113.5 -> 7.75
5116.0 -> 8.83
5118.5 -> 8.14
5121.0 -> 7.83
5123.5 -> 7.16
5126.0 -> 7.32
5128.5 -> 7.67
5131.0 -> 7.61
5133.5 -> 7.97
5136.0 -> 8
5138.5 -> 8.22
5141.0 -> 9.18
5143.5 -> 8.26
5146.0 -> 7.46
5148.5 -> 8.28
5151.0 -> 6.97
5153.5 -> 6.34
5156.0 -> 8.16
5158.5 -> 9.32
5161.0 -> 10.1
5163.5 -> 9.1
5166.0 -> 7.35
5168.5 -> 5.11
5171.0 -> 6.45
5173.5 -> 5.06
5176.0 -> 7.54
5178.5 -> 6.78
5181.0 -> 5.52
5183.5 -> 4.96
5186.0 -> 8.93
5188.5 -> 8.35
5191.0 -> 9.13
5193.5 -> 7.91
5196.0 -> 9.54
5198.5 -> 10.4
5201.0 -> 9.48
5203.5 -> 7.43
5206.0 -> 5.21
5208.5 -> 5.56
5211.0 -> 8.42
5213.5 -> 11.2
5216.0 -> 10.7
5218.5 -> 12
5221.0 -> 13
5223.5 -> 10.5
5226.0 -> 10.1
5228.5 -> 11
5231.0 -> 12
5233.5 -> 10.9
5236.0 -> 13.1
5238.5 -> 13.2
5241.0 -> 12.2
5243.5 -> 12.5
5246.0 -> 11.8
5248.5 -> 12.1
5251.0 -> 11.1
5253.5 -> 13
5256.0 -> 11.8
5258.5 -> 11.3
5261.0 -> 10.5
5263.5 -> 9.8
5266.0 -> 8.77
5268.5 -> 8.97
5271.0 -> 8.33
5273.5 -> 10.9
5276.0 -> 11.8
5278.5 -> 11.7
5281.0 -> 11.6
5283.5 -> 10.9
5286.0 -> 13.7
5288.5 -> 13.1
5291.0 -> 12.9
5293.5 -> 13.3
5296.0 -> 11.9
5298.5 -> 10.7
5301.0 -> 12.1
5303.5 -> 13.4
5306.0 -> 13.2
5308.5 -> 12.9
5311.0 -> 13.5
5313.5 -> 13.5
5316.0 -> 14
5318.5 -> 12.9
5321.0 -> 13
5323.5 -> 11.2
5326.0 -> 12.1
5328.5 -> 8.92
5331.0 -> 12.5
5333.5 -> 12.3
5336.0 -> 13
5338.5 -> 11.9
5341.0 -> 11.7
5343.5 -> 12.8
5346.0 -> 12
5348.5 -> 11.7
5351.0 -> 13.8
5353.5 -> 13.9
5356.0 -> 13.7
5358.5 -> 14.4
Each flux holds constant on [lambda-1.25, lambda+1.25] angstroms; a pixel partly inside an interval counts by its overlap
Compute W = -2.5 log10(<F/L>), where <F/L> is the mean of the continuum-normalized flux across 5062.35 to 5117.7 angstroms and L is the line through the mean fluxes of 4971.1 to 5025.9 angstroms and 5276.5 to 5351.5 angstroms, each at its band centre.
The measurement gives 0.20 mag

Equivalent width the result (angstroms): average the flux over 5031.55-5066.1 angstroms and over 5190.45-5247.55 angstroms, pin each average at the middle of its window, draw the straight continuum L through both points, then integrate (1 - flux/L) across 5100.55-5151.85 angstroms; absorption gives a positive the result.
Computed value 7.5 angstroms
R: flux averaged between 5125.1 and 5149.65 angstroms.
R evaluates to 8.01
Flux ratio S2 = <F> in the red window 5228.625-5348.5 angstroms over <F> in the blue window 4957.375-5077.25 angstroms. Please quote 1.40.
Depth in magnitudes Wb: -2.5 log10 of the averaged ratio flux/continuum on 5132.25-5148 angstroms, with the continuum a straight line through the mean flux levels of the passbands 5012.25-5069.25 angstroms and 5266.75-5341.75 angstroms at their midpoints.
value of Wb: 0.18 mag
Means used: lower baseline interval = 8.27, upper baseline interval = 12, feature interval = 8.19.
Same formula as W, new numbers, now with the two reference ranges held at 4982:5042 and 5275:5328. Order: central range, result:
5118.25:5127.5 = 0.30 mag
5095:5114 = 0.23 mag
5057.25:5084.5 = 0.14 mag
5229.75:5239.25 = -0.07 mag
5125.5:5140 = 0.27 mag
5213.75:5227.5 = 0.01 mag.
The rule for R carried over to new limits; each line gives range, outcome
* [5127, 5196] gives 7.65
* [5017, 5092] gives 8.24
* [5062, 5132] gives 7.95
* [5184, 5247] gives 10.1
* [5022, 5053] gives 8.25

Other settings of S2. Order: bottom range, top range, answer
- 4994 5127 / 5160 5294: 1.22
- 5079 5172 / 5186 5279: 1.32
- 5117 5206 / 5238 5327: 1.54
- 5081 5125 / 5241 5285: 1.39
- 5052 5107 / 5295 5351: 1.52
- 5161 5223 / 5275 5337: 1.51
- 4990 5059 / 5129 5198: 0.93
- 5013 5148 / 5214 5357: 1.47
